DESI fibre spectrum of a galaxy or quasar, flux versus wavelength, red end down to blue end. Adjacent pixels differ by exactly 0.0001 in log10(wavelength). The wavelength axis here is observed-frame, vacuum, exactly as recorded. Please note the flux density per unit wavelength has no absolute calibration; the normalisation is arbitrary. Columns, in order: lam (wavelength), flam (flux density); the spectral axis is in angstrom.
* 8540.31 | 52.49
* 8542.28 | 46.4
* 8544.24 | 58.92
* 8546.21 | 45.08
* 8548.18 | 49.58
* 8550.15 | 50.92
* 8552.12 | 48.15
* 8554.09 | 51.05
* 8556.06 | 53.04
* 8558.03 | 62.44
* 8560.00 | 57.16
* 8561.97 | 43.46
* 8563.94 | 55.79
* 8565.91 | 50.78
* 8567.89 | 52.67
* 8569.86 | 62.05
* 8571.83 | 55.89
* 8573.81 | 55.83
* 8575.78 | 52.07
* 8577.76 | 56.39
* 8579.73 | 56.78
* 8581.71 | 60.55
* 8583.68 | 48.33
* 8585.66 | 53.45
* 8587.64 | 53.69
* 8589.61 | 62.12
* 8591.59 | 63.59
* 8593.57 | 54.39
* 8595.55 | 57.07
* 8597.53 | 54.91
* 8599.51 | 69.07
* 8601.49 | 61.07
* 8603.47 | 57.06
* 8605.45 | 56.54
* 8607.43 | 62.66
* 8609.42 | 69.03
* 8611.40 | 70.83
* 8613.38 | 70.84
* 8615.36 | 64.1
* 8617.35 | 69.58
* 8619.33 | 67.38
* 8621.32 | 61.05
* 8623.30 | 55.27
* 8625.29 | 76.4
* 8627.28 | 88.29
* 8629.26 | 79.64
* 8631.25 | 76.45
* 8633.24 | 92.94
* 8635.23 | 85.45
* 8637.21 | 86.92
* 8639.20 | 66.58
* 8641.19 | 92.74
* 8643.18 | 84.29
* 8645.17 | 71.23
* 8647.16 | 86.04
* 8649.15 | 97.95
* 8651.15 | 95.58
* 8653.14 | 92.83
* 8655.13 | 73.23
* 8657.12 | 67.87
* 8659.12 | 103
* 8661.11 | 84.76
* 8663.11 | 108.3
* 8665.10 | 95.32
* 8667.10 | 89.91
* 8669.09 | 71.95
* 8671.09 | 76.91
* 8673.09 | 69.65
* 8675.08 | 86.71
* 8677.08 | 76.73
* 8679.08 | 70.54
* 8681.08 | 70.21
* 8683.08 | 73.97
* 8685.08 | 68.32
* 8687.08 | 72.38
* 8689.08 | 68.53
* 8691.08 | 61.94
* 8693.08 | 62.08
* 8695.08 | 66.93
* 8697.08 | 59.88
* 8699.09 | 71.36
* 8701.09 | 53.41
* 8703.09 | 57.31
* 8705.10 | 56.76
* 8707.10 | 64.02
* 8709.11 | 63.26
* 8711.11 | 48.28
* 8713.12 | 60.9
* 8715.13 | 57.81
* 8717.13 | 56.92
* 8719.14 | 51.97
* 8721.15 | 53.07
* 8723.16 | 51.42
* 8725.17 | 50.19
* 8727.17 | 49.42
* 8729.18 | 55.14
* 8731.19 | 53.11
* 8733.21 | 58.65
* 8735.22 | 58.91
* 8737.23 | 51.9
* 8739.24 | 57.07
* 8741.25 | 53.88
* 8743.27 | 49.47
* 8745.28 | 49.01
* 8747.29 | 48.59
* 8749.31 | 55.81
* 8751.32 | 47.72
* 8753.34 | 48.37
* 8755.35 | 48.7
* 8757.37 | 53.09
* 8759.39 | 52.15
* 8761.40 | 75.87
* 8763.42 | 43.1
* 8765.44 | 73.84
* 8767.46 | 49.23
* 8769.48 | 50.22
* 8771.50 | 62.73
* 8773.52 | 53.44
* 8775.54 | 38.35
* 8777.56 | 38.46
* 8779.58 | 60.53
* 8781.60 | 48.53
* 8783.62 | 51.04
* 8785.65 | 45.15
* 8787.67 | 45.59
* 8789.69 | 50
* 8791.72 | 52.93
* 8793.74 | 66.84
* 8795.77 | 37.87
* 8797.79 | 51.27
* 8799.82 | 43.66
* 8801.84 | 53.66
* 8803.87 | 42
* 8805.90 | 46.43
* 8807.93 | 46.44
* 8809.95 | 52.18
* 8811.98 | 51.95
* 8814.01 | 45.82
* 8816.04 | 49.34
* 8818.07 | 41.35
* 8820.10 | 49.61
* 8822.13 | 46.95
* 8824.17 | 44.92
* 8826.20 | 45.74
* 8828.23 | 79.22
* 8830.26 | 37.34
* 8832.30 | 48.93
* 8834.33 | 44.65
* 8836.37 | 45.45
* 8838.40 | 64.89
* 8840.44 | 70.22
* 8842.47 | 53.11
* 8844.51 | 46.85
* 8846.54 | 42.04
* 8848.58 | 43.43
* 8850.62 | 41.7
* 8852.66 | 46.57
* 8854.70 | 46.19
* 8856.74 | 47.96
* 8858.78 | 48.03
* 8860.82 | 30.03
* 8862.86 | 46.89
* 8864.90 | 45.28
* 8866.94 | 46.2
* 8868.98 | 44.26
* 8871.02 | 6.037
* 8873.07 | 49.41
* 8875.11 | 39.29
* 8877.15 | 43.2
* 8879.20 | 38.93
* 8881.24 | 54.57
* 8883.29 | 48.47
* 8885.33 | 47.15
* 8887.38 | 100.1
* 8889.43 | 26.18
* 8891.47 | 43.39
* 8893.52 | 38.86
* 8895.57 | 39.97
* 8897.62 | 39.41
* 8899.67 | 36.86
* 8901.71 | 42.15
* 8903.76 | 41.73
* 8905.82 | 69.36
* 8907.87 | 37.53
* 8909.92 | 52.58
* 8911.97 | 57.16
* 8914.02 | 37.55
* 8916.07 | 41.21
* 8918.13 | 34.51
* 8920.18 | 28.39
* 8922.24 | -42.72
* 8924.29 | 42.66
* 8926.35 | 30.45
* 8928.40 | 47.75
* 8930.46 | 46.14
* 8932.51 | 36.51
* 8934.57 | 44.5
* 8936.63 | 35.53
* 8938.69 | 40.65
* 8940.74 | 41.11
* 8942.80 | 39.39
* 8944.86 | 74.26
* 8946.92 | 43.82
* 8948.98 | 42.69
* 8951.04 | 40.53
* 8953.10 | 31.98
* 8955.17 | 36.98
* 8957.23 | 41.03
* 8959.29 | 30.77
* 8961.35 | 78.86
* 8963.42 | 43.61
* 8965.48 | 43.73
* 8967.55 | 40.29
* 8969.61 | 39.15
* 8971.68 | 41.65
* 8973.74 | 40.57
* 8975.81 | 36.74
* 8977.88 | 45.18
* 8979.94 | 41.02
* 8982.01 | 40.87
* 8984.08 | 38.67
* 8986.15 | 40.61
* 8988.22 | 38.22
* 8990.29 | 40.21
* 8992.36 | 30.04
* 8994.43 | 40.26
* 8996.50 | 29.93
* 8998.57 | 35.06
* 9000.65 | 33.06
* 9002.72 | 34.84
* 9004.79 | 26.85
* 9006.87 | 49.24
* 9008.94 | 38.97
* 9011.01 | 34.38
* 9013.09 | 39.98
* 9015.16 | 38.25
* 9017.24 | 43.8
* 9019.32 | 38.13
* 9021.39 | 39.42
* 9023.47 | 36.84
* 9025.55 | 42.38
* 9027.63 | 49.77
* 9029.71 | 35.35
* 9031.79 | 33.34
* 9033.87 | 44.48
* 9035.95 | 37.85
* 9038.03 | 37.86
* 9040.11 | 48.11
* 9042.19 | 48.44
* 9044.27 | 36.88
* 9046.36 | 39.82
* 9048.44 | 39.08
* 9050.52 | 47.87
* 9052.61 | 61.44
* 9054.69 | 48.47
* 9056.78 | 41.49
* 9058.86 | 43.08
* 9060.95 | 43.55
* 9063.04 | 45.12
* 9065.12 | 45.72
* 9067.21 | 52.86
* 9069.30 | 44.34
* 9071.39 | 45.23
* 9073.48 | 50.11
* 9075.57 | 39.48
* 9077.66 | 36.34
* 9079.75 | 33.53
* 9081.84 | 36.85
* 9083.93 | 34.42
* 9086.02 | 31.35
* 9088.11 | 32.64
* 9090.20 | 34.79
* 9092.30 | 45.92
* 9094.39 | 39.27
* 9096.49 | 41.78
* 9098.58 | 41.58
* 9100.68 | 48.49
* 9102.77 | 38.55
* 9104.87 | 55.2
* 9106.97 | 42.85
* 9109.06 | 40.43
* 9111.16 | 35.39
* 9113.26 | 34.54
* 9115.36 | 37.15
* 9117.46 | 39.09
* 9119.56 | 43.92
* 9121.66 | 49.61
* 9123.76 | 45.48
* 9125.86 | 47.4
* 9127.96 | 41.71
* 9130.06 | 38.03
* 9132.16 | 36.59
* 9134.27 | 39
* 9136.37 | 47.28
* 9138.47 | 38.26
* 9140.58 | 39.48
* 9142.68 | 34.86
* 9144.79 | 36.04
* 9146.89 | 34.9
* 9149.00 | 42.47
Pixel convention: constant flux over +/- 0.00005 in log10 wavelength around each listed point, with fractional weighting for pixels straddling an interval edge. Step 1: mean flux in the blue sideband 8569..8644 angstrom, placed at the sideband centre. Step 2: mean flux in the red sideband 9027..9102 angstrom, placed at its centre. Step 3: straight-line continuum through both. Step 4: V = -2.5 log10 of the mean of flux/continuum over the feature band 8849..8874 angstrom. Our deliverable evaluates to 0.259 mag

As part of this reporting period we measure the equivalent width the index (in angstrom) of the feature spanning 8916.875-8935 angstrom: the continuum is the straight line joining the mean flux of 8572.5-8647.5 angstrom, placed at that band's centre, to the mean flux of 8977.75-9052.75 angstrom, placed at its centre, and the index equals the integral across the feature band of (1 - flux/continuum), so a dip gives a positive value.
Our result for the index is 6.4 angstrom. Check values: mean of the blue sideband 66.9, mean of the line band 29.5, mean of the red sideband 39.6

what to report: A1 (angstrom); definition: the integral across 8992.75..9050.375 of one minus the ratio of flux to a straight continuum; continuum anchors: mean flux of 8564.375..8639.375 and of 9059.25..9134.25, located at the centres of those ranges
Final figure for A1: 7.4 angstrom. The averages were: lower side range 64.1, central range 39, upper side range 41.4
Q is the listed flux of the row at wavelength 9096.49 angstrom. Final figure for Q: 41.78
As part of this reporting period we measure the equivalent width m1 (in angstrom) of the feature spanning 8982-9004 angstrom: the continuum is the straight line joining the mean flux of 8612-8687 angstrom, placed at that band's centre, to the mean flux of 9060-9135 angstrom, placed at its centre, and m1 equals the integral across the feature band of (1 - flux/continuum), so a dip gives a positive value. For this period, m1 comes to 6.16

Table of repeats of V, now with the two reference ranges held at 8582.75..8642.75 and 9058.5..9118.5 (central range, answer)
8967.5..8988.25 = 0.17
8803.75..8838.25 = 0.15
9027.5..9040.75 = 0.10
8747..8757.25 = 0.19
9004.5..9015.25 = 0.17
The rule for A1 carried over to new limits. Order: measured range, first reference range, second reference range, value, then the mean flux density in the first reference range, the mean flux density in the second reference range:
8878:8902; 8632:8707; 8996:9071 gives 4.0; 77.4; 41.4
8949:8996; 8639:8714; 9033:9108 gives 9.1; 74.9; 42.6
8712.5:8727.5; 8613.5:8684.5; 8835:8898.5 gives 3.3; 80.1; 45.9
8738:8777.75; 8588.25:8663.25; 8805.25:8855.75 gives 3.7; 74.2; 49.3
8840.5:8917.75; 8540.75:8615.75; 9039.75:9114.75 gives 4.6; 56.6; 42.3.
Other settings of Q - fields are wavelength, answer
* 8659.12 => 103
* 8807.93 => 46.44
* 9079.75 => 33.53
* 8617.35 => 69.58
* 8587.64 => 53.69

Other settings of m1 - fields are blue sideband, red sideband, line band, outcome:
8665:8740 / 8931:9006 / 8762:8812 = 5.1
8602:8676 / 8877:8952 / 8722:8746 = 4.6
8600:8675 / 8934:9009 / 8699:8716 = 2.8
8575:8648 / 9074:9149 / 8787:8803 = 2.0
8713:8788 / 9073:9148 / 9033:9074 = -3.0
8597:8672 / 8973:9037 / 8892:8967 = 8.8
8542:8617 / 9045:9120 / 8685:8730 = -5.0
